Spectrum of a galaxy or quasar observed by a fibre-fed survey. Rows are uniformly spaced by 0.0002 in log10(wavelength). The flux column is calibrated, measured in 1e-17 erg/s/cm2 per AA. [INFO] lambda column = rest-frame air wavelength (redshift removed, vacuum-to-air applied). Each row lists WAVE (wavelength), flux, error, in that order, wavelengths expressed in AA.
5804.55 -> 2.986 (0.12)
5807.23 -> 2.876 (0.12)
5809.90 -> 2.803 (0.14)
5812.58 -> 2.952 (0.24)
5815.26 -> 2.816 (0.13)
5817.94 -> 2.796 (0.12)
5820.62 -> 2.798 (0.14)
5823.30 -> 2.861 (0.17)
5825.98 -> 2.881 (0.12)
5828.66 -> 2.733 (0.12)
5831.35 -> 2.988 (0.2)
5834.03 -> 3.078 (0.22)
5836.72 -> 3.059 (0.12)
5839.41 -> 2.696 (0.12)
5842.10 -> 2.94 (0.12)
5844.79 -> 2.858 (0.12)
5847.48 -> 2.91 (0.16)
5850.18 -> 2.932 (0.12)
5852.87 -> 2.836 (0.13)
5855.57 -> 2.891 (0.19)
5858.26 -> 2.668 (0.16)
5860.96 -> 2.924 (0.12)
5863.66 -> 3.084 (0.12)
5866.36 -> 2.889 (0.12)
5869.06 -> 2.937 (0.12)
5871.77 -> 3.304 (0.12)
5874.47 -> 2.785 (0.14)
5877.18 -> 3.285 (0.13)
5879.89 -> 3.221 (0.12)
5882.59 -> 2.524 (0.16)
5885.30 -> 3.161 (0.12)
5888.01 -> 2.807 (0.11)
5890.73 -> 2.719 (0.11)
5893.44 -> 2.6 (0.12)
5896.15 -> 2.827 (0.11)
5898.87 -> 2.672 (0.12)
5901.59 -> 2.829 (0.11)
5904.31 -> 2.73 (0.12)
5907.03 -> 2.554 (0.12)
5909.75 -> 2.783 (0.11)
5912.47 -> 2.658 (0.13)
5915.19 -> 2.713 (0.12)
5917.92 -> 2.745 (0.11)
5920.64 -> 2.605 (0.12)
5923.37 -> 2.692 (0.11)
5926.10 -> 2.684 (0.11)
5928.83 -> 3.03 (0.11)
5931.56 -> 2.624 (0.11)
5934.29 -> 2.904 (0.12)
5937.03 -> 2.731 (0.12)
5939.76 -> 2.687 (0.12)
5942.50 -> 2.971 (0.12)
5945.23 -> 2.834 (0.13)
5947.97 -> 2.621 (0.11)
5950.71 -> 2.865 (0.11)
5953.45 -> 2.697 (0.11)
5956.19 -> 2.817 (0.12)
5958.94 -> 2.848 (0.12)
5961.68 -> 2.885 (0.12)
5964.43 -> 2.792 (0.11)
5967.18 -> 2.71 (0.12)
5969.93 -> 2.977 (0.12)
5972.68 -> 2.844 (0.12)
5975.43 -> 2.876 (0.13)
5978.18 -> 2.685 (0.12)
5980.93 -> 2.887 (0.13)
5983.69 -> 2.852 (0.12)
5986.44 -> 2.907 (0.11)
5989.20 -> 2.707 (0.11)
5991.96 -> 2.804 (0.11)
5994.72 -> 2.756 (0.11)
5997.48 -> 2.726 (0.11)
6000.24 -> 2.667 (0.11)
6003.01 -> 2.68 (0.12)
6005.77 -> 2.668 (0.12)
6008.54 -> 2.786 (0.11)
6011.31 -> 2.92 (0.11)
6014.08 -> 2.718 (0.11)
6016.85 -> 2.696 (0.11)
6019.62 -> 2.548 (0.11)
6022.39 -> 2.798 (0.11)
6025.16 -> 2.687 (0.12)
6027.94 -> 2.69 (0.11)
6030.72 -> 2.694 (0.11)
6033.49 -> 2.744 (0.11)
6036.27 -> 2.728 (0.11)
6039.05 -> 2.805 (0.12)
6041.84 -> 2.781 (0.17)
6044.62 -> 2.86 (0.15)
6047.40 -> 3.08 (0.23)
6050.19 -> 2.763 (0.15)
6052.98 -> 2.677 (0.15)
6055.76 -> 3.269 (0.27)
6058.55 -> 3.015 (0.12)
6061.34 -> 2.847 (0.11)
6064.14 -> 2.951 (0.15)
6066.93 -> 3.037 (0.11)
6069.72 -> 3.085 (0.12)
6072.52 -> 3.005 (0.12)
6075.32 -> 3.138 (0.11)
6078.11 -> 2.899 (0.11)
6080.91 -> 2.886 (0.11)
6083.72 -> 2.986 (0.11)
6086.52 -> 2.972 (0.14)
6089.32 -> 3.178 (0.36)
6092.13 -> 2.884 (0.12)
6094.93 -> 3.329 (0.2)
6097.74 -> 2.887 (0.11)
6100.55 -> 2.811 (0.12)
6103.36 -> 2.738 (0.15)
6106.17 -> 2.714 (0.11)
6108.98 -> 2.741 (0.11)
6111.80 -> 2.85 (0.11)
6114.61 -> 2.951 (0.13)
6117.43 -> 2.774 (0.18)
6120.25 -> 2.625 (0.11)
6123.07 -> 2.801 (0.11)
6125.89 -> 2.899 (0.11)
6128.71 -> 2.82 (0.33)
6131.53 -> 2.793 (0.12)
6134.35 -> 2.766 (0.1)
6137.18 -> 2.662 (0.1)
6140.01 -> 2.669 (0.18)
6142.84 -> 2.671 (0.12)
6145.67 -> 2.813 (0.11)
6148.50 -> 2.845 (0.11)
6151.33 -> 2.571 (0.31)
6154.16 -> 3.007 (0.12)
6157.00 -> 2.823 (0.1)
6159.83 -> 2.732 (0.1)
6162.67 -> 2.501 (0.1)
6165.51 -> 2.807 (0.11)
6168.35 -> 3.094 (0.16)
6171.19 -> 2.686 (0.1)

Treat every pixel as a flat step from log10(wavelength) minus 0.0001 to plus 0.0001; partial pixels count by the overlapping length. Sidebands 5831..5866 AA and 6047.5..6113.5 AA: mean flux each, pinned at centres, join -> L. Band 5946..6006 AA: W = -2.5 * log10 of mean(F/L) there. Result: 0.054 mag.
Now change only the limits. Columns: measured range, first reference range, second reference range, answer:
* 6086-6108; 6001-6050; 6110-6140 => -0.06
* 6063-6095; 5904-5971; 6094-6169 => -0.09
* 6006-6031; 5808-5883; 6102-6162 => 0.04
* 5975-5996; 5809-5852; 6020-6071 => 0.02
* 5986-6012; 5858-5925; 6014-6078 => 0.04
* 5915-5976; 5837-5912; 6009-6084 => 0.03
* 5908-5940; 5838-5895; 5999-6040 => 0.04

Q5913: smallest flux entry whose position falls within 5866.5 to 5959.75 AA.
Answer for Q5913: 2.524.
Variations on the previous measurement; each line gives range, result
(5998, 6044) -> 2.548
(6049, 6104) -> 2.677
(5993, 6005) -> 2.667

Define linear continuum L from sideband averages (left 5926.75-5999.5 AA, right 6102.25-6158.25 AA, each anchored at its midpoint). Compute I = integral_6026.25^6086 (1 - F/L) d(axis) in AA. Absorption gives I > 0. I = -2.4 AA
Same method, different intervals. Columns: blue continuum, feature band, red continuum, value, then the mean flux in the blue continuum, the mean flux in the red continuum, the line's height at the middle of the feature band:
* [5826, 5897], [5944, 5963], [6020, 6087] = 0.7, 2.91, 2.89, 2.9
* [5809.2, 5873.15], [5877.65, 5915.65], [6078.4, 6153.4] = 1.4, 2.9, 2.83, 2.89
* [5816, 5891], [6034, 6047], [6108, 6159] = 0.1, 2.92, 2.78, 2.83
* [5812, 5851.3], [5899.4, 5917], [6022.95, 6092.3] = 1.1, 2.88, 2.91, 2.89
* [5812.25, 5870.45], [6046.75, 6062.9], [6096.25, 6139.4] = -0.7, 2.89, 2.79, 2.81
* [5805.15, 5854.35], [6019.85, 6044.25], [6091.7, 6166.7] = 0.7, 2.88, 2.79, 2.82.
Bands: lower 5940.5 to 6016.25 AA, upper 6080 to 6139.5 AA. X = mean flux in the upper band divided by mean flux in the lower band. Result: 1.02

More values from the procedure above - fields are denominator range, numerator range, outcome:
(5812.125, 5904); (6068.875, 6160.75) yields 0.99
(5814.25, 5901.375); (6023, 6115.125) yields 1.00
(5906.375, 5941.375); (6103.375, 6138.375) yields 1.02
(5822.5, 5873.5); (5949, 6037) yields 0.95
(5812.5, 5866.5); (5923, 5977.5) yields 0.97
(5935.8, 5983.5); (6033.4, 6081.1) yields 1.04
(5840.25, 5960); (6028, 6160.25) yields 1.01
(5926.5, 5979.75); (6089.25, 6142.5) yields 1.01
